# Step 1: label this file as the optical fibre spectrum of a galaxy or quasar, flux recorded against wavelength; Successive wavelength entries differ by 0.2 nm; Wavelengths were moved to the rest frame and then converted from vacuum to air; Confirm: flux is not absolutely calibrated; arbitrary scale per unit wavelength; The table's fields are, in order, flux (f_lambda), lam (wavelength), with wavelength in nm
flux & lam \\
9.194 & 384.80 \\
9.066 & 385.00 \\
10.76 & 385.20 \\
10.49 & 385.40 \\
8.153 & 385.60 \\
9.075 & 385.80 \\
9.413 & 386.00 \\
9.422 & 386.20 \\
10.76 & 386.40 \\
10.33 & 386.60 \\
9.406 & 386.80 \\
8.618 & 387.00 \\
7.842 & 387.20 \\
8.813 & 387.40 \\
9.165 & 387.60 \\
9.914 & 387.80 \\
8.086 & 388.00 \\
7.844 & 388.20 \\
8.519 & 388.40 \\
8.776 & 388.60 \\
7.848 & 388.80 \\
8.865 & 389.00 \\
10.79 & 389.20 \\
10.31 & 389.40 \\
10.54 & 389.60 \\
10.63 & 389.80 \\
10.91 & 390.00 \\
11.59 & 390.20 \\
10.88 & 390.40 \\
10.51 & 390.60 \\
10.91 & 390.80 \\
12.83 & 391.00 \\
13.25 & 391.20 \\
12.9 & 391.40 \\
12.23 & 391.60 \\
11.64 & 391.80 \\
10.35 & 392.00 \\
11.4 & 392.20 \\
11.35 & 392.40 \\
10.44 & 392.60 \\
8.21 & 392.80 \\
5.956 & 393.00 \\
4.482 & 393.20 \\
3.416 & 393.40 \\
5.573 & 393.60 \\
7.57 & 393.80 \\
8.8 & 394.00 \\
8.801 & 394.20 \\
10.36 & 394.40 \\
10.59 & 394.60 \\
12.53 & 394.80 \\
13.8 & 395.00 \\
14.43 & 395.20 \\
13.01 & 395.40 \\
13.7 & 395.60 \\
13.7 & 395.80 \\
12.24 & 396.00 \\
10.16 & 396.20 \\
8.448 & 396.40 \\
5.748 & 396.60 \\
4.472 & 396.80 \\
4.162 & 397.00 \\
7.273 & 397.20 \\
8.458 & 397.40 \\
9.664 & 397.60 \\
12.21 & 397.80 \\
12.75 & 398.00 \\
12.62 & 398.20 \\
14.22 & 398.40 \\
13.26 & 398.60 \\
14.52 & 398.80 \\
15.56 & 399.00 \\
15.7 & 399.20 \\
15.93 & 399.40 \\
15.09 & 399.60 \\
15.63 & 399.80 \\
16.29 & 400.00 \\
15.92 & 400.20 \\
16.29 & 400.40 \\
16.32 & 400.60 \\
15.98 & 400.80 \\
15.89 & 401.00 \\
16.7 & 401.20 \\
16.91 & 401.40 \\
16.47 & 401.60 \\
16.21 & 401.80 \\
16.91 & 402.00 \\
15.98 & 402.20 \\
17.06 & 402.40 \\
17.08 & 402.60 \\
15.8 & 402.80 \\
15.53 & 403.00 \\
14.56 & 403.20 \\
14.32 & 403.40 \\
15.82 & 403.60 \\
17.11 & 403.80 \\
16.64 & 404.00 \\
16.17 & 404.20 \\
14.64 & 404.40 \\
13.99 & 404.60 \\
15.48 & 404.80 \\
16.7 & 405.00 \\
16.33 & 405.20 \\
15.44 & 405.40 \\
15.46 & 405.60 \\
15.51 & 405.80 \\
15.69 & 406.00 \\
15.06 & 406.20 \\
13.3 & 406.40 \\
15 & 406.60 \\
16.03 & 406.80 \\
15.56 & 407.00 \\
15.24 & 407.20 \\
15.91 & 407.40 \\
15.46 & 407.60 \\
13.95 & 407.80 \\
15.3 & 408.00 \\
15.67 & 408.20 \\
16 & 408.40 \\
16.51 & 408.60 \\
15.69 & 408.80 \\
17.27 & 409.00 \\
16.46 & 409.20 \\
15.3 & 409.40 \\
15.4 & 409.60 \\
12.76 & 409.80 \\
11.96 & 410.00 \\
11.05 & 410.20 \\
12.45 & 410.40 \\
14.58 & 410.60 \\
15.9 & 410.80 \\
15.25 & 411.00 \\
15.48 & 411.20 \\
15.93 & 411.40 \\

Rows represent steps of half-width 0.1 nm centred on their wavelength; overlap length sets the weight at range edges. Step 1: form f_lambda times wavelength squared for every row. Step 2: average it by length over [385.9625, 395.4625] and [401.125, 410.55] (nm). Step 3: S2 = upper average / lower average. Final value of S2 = 1.68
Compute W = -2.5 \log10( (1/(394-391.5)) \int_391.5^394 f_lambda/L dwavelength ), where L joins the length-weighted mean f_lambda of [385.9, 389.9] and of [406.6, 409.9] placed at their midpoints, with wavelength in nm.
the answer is 0.24 mag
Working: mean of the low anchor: 9.29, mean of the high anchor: 15.5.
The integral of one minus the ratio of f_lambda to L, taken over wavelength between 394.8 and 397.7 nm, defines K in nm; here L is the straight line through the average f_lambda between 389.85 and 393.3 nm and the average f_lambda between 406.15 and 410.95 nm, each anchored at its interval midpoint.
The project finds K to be 0.41 nm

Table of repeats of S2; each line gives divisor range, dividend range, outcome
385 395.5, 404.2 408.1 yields 1.68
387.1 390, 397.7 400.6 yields 1.69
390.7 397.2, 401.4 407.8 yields 1.68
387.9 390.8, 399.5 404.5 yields 1.75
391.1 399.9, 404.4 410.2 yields 1.49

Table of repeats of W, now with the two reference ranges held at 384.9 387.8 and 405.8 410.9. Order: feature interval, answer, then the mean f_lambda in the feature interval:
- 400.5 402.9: -0.23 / 16.4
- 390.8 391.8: -0.17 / 12.5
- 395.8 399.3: 0.14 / 10.8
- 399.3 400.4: -0.23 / 15.8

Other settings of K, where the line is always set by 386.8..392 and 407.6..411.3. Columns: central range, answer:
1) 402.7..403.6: -0.12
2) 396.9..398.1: 0.30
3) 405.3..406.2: -0.10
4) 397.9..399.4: -0.23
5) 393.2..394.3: 0.45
